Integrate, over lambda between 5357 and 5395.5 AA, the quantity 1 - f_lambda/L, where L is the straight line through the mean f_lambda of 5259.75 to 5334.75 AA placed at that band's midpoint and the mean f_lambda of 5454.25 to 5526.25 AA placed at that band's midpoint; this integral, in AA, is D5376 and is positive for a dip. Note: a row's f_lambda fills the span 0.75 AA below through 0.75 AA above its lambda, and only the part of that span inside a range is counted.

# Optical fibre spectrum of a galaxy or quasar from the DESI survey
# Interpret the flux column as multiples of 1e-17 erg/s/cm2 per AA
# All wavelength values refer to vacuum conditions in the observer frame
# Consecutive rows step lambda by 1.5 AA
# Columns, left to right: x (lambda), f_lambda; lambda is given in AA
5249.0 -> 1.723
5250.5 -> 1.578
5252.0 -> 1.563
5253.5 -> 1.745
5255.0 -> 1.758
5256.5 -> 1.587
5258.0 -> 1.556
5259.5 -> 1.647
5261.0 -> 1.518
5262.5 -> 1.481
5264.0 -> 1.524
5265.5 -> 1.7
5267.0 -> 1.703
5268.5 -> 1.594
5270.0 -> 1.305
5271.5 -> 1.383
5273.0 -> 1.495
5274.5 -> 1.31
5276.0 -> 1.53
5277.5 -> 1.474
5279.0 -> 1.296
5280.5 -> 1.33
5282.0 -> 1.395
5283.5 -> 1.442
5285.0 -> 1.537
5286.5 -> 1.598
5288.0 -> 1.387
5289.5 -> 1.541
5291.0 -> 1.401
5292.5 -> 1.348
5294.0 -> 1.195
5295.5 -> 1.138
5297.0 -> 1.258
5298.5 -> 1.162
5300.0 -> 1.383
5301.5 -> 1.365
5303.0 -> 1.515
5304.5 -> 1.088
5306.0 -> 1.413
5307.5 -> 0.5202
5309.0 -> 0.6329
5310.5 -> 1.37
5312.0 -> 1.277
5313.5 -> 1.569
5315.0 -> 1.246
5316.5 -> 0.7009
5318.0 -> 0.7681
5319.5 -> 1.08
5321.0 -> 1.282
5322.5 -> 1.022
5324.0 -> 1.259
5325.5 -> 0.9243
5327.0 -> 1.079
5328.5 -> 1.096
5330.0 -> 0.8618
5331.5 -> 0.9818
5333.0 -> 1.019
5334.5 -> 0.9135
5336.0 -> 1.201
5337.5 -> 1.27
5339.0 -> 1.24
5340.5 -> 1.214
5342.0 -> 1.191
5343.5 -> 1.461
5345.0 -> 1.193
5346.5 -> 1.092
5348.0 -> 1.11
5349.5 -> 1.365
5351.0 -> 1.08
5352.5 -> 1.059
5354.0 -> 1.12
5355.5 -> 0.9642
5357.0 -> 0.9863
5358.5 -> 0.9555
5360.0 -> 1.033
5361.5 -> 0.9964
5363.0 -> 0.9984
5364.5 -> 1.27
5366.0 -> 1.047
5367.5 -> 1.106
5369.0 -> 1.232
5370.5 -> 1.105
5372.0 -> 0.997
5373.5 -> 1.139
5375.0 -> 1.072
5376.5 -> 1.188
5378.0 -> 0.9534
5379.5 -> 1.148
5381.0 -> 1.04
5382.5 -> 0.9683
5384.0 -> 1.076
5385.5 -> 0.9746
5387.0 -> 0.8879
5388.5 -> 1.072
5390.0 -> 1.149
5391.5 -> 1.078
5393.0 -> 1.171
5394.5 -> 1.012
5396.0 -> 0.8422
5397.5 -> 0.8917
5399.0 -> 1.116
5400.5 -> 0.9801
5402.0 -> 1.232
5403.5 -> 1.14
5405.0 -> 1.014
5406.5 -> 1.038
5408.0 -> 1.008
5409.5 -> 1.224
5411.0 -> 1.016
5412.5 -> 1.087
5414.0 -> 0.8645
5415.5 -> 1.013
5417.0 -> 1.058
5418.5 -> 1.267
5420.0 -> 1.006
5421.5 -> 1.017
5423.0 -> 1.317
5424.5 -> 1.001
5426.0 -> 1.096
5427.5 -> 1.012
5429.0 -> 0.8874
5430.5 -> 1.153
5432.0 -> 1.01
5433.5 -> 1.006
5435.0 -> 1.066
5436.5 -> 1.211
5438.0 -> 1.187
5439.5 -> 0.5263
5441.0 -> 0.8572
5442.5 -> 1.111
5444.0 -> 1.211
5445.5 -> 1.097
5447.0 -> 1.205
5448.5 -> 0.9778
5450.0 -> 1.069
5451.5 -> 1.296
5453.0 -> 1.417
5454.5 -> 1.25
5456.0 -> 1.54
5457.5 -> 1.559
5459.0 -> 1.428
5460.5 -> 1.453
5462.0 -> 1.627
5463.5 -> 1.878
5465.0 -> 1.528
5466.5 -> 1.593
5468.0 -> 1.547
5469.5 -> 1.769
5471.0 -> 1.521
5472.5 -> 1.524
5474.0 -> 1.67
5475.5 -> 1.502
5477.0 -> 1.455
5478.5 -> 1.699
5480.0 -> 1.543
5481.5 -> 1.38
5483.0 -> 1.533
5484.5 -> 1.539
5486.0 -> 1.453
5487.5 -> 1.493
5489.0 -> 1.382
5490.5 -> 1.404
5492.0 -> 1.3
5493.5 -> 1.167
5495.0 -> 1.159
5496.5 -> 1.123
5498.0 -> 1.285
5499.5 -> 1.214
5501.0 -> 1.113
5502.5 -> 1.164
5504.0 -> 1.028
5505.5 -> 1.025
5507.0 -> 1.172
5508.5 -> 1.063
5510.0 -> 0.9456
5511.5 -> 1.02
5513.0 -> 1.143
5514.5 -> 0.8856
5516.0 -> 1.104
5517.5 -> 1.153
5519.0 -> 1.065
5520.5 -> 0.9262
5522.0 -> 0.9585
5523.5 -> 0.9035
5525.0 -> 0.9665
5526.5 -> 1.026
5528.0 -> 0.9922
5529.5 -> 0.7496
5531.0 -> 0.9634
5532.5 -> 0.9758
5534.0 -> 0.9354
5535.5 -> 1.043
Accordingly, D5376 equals 6.7 AA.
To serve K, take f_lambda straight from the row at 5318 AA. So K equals 0.7681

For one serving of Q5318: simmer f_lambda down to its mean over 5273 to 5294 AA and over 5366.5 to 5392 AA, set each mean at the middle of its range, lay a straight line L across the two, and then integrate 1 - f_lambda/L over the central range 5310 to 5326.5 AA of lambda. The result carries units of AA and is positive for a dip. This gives 2.1 AA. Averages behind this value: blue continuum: 1.42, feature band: 1.13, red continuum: 1.07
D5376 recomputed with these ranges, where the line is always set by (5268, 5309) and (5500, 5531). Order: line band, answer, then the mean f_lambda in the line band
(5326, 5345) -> 2.1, 1.13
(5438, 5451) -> 1.1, 1.02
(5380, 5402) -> 3.0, 1.03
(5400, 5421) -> 1.8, 1.07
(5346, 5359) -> 1.7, 1.08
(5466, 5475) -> -4.3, 1.6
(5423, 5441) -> 1.8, 1.02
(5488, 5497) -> -1.8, 1.27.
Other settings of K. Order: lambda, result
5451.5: 1.296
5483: 1.533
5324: 1.259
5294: 1.195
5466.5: 1.593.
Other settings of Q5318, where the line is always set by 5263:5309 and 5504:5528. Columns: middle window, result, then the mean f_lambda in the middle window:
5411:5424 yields 1.1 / 1.07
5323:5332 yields 1.9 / 1.03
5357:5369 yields 1.8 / 1.06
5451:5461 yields -2.8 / 1.42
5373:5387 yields 2.0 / 1.05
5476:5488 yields -4.9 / 1.51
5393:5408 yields 2.0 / 1.04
